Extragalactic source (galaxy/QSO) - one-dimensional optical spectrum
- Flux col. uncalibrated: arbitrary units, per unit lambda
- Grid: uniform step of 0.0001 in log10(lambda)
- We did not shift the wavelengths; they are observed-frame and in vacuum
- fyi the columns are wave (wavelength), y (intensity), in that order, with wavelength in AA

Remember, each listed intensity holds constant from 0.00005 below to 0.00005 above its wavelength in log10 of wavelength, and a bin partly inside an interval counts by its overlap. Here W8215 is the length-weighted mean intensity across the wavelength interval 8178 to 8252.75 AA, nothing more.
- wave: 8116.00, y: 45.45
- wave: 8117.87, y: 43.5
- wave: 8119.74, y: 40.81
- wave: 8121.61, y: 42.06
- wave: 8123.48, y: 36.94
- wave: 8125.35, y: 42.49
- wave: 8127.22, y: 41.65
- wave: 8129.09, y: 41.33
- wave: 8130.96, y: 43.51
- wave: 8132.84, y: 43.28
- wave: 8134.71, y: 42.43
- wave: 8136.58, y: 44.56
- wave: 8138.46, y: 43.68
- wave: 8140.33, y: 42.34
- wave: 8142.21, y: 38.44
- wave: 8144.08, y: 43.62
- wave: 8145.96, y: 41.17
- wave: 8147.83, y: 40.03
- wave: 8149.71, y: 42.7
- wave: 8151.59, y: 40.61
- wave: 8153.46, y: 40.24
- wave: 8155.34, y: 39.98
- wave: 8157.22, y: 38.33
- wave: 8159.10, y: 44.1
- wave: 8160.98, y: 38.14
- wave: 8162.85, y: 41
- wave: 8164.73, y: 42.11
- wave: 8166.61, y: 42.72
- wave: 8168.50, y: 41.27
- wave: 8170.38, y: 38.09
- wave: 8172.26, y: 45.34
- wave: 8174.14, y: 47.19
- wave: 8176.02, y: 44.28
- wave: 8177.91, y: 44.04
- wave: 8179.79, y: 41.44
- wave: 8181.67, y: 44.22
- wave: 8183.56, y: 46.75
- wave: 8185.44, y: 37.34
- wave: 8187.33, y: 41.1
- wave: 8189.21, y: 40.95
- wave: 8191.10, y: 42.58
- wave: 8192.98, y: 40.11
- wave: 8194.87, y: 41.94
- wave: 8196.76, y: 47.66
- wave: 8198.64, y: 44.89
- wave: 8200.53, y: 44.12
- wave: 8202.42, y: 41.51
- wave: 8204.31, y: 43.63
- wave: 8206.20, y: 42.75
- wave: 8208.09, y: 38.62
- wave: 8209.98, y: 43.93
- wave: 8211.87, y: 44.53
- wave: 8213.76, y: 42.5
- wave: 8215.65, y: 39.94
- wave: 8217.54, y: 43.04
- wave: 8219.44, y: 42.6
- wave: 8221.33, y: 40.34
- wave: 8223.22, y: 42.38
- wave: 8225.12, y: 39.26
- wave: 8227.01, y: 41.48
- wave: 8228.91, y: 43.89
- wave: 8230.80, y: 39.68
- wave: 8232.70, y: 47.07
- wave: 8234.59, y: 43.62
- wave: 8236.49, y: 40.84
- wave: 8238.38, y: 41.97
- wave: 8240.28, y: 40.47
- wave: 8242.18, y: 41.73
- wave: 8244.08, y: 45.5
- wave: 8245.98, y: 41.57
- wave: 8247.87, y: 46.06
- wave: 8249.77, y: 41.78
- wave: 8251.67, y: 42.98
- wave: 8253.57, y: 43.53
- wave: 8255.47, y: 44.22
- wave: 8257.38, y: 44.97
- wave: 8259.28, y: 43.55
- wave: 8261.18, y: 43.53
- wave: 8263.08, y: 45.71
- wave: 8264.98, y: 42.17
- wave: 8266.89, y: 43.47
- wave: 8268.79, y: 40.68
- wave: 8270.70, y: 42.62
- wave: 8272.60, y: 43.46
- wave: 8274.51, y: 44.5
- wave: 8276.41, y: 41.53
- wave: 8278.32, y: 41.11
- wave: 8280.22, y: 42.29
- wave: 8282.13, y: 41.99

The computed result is 42.5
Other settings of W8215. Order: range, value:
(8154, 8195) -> 41.9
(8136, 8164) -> 41.2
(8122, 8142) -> 42.1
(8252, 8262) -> 43.9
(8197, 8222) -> 42.7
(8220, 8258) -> 42.6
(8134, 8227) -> 42.1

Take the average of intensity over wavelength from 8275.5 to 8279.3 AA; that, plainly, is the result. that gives 41.4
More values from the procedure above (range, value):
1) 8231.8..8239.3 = 43.4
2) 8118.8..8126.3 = 40.6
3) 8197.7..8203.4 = 43.5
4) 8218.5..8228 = 41.2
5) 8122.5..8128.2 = 40.4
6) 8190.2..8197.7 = 43.1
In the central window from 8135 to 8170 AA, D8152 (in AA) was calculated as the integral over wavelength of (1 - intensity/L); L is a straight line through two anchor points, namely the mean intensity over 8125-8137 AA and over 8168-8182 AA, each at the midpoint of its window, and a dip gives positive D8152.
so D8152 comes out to 1.3 AA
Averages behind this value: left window 42.7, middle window 41.4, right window 43.3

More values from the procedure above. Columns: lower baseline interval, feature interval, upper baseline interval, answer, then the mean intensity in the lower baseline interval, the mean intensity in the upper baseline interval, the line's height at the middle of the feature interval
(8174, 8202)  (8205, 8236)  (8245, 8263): 0.84 AA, 43.1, 43.7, 43.4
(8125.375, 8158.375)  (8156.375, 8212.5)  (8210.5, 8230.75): -0.90 AA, 41.7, 41.9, 41.8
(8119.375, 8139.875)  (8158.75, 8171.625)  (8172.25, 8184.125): 0.86 AA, 42.1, 44.6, 44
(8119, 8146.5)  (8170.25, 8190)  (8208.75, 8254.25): -0.38 AA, 41.9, 42.5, 42.2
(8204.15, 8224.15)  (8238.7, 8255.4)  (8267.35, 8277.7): -0.24 AA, 42.2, 42.6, 42.4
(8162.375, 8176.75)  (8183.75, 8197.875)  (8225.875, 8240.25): 0.23 AA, 42.8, 42.5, 42.7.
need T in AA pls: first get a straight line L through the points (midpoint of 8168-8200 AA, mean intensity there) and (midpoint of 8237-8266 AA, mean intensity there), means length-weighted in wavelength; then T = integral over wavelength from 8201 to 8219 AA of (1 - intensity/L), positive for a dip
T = 0.3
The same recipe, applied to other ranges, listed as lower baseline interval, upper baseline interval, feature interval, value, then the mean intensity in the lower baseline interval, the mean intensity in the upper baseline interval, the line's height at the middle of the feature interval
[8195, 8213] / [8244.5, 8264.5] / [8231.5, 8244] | 0.3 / 43.4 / 43.8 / 43.7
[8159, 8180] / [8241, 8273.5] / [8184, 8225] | 0.6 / 42.5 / 43.4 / 42.8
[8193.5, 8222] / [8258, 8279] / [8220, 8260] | 0.2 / 42.8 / 43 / 42.9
